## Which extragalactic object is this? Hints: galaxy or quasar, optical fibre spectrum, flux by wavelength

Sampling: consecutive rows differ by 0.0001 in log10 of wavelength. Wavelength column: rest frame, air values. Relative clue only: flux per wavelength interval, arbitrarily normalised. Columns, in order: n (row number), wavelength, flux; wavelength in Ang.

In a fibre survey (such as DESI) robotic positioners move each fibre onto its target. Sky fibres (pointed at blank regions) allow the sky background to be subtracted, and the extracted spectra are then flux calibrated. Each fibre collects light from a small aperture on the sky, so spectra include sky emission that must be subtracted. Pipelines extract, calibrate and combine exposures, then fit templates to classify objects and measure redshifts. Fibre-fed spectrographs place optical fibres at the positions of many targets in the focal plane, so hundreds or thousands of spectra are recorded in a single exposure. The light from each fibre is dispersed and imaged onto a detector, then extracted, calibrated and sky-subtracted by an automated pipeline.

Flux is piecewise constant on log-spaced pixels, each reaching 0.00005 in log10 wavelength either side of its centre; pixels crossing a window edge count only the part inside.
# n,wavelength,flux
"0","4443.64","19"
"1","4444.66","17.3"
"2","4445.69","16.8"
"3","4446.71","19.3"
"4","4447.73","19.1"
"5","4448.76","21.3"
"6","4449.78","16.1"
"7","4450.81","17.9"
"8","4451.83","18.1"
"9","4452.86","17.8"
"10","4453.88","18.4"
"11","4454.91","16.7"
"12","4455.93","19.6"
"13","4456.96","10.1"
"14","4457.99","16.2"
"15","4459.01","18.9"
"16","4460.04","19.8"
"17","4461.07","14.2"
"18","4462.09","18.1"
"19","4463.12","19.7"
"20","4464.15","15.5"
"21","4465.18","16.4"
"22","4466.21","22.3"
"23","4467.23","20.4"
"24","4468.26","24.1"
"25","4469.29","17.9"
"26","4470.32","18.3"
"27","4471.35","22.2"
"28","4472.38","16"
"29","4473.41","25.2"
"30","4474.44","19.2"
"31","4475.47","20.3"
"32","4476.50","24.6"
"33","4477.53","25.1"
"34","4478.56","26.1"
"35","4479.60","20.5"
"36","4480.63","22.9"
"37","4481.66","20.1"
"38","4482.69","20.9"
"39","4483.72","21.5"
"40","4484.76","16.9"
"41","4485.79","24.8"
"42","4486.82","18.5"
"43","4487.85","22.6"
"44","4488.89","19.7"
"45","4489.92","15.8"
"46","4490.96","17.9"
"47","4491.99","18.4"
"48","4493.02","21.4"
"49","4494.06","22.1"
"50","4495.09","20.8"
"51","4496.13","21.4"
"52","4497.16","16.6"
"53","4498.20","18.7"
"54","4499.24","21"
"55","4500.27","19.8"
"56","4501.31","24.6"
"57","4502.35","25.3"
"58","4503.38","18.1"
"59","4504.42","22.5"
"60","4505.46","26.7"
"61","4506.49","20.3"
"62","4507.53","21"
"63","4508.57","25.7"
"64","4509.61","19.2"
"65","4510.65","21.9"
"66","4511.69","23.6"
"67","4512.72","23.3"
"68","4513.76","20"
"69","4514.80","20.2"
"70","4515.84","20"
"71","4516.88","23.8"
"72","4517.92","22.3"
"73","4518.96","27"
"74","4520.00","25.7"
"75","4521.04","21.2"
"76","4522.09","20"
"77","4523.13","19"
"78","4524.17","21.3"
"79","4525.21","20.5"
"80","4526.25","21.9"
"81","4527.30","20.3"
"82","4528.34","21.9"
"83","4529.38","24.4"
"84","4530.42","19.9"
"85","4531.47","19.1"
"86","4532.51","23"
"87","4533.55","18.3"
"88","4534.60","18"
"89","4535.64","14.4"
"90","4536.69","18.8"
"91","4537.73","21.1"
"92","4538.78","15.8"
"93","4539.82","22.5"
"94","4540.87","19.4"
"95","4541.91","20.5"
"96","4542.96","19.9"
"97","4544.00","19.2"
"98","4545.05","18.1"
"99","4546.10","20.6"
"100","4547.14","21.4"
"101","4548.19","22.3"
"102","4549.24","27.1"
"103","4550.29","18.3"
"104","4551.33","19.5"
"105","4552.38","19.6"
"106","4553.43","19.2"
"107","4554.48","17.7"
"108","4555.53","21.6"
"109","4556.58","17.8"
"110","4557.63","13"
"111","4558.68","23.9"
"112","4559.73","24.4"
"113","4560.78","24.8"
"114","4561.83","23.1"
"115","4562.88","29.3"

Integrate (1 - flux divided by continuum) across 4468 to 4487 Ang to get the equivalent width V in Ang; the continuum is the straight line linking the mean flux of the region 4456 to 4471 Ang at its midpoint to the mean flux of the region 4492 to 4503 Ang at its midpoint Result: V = -2.0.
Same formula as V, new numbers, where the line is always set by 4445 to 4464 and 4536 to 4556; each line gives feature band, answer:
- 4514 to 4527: -1.64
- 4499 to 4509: -1.88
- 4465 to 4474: -1.21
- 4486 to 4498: -0.67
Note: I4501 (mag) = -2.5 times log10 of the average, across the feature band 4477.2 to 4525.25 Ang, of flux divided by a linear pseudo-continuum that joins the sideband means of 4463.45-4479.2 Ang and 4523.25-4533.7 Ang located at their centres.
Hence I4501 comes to -0.02 mag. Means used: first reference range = 20.9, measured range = 21.4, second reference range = 21.1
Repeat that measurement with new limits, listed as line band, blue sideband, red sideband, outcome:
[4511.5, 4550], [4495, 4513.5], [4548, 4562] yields 0.02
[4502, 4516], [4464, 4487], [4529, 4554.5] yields -0.08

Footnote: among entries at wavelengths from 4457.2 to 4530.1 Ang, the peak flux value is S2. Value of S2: 27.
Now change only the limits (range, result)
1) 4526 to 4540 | 24.4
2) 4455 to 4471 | 24.1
